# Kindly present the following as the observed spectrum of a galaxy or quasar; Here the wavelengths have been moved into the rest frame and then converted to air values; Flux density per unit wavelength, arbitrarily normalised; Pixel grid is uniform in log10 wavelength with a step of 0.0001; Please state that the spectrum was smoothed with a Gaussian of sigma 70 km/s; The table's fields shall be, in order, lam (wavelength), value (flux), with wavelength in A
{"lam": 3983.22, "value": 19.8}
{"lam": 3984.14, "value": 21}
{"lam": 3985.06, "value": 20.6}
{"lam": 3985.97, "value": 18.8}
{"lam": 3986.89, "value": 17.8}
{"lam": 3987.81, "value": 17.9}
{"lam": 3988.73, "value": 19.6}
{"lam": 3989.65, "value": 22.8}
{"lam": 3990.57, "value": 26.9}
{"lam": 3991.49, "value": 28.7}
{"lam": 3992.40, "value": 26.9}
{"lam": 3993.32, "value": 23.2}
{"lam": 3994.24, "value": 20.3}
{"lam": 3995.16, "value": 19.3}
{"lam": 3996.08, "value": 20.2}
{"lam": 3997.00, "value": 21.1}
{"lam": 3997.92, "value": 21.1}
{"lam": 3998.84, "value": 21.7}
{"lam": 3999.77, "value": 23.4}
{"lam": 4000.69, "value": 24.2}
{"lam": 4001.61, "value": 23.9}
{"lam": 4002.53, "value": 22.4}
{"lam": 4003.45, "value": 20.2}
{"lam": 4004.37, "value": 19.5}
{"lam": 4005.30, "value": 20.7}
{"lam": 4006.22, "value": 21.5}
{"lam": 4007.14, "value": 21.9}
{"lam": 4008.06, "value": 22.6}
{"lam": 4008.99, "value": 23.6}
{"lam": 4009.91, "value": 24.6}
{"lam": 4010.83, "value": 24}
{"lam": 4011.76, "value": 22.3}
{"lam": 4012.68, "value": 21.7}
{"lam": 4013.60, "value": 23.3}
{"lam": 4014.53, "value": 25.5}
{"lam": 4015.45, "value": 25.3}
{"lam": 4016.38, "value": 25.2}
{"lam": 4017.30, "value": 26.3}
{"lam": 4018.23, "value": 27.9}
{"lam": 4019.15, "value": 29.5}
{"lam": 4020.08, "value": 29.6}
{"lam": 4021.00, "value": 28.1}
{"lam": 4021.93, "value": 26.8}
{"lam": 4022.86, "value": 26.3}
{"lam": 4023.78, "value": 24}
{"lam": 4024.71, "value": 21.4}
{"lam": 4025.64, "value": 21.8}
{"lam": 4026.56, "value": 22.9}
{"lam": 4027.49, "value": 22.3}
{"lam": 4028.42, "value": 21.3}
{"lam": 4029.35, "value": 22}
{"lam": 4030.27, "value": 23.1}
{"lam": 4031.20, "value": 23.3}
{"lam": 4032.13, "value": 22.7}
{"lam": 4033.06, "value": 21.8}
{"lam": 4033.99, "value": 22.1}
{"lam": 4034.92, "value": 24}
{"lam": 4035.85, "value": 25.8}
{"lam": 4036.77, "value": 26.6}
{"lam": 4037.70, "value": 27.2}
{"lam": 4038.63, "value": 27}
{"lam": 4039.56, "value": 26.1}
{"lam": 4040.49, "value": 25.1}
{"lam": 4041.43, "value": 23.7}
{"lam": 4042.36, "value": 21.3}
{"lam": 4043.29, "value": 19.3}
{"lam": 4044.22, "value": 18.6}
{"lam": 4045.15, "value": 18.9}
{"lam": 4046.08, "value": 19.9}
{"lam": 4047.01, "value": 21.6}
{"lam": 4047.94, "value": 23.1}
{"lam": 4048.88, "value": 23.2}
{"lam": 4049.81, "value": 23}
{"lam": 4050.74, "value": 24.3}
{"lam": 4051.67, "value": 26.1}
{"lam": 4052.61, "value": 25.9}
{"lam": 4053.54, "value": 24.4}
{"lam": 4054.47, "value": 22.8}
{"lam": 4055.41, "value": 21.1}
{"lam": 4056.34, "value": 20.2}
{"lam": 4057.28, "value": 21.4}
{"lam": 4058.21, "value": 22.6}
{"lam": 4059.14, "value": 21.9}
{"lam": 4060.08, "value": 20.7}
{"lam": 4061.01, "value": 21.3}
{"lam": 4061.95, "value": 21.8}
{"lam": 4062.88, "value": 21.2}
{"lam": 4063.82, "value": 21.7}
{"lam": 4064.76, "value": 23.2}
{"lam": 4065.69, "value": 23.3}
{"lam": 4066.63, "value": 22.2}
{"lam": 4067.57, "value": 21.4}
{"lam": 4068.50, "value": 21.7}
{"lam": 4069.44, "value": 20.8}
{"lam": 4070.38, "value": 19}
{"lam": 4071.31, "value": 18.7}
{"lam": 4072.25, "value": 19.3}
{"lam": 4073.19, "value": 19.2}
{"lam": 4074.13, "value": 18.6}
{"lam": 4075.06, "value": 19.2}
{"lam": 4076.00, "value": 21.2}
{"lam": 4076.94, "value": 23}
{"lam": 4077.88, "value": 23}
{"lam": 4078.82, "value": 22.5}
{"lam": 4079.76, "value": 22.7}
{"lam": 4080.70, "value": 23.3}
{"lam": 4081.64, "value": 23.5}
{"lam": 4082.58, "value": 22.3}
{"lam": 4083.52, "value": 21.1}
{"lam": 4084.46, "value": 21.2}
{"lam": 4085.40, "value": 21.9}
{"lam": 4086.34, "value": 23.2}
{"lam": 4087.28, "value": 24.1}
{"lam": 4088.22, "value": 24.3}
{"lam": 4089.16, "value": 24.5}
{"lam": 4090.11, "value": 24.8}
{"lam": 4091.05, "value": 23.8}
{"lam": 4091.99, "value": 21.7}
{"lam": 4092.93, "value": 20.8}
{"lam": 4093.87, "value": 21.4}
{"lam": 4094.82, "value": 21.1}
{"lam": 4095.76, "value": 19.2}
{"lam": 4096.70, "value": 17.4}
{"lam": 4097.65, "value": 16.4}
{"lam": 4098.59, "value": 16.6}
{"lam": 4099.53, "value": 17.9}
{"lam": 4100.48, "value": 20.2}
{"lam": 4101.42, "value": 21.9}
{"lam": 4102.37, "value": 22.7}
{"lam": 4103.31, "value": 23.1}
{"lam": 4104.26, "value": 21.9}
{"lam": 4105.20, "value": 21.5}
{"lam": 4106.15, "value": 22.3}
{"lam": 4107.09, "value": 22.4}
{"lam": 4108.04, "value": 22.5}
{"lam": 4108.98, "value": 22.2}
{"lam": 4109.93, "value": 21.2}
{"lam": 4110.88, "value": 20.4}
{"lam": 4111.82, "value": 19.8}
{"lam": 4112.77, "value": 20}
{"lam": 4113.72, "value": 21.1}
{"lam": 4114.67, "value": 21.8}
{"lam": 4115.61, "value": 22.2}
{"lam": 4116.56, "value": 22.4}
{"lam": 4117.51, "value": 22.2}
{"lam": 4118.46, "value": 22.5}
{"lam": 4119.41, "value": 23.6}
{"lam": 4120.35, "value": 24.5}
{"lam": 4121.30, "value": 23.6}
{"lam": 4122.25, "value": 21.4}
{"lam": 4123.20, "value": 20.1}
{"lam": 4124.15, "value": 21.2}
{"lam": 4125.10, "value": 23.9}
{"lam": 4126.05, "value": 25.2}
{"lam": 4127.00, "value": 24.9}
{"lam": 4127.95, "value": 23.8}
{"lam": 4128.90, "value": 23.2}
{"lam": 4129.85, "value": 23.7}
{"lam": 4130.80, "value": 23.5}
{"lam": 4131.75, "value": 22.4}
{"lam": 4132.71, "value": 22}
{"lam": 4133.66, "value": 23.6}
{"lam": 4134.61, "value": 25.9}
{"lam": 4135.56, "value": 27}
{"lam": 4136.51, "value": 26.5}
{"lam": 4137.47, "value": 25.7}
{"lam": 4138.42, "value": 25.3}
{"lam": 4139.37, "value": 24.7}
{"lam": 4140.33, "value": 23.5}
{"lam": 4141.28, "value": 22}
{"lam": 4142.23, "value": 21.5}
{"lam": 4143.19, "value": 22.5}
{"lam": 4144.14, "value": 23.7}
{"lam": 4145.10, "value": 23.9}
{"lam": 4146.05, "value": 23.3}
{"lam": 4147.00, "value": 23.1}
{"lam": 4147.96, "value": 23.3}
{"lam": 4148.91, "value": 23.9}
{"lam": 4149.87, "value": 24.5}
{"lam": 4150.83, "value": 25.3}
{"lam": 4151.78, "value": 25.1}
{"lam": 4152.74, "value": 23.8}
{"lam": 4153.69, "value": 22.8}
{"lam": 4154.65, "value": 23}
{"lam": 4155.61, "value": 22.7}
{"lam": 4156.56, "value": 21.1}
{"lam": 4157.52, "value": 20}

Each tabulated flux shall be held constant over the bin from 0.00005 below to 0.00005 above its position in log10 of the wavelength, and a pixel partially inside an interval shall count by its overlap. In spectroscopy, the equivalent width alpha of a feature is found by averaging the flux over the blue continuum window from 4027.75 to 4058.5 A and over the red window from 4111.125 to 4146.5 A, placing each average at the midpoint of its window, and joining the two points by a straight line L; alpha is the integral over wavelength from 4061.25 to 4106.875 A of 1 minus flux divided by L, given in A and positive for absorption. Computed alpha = 3.3 A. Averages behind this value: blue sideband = 23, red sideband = 23.2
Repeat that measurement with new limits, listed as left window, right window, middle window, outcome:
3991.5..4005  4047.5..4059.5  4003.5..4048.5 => -1.89 A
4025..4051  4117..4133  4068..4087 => 1.38 A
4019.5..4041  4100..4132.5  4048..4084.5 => 2.53 A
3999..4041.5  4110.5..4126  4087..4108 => 1.01 A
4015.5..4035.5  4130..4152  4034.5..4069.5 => 2.24 A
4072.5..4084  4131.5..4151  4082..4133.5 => 1.68 A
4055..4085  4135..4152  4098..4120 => 1.41 A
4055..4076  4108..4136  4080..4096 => -0.65 A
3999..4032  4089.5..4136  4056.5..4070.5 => 0.76 A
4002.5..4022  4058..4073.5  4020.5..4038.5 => -0.56 A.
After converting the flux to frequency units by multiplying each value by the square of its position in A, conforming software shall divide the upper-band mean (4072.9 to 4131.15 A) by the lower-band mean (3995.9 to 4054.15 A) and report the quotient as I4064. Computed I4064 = 1.0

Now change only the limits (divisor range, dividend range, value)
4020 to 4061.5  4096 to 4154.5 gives 1.02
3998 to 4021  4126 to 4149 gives 1.07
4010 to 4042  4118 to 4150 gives 1.01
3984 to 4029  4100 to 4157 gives 1.06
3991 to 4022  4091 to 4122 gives 0.94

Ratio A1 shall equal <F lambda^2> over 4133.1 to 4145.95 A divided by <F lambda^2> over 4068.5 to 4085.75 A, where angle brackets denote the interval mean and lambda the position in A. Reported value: 1.18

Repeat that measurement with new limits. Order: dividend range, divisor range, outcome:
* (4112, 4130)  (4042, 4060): 1.06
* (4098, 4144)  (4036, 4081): 1.05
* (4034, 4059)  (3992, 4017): 1.05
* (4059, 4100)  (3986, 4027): 0.95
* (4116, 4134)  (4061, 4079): 1.12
